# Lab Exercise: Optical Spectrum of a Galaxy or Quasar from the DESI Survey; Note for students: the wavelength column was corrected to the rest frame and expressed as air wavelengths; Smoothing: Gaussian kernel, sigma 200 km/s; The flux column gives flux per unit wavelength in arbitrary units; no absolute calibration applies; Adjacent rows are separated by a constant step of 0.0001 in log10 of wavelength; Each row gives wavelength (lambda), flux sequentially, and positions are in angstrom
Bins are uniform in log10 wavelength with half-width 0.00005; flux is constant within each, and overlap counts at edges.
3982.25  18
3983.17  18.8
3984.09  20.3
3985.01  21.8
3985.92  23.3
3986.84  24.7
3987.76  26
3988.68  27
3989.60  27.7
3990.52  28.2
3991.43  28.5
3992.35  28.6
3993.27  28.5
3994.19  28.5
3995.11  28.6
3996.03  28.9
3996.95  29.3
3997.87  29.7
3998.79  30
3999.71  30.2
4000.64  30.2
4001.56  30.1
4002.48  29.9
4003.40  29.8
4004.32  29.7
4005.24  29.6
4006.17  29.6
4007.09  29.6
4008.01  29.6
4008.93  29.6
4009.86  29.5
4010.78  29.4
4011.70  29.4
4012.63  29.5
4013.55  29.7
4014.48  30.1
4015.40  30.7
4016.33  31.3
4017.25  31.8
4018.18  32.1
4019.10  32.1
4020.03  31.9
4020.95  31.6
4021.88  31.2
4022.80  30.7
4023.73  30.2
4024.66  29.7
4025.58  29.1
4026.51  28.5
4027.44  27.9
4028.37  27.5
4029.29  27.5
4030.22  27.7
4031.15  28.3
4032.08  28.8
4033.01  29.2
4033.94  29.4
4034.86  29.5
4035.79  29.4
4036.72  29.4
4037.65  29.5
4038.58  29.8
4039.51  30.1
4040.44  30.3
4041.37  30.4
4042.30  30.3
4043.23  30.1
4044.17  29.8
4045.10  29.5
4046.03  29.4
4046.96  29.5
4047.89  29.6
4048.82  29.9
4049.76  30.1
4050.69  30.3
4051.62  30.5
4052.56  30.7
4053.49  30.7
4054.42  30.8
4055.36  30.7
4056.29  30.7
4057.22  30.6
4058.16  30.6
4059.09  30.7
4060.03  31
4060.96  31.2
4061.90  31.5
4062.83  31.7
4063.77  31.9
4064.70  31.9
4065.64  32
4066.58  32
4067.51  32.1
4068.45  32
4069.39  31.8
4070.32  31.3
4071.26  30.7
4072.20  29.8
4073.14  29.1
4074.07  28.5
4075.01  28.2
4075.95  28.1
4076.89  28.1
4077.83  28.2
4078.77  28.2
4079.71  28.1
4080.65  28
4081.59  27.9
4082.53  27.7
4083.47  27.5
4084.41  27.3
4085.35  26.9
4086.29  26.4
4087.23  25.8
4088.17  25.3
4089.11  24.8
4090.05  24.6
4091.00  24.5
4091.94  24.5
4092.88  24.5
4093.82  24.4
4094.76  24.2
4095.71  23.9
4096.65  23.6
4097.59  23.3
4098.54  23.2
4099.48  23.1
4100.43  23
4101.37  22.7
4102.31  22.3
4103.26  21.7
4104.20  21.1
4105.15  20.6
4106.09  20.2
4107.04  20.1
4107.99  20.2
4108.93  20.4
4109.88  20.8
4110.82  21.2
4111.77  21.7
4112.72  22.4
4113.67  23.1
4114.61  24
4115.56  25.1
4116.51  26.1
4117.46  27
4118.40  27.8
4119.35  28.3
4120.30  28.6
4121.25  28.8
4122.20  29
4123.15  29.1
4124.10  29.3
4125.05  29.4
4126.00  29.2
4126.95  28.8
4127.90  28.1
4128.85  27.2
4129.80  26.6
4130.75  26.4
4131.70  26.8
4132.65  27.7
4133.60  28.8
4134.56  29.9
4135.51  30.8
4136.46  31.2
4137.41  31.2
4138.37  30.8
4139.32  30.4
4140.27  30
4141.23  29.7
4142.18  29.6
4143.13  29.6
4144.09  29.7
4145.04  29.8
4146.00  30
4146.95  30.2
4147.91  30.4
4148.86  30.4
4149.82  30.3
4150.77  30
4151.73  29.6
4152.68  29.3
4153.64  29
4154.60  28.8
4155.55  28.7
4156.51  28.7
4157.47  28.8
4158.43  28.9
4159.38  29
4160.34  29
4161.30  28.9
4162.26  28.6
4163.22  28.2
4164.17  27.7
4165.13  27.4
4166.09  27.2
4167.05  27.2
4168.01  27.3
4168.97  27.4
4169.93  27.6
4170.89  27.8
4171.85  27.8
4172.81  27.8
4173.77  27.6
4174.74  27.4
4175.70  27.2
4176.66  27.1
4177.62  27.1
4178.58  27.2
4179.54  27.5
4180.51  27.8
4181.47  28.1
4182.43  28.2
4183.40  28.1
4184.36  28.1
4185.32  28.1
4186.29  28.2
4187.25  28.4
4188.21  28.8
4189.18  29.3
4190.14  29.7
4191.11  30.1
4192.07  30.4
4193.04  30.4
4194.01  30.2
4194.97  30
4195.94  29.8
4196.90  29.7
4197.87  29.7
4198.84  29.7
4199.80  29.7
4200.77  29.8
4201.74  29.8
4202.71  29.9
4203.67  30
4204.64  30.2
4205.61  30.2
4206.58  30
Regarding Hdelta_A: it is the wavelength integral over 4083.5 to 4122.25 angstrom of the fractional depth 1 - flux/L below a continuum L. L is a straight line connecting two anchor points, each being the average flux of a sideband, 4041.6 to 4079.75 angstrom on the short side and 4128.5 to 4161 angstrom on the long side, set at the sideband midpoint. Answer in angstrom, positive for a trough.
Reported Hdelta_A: 7.5 angstrom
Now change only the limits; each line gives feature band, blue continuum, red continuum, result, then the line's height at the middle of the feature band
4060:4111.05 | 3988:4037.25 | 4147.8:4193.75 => 4.65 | 29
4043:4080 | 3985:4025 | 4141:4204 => -1.41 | 29.2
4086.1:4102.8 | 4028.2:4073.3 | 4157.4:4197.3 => 3.12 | 29.6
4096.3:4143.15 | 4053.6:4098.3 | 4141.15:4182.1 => 4.11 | 28.5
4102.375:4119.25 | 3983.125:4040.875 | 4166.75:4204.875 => 3.58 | 28.8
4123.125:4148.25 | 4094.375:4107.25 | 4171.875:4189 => -4.58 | 24.8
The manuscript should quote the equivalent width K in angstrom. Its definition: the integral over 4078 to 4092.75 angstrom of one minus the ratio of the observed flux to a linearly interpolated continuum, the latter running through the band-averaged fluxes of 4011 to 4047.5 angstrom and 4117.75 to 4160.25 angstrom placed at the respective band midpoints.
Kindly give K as 1.5 angstrom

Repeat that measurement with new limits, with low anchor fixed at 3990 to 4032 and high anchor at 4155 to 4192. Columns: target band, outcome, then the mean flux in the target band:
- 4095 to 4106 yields 2.39 angstrom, 22.5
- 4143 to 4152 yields -0.52 angstrom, 30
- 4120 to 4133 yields 0.16 angstrom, 28.2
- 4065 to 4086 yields -0.14 angstrom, 29.2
